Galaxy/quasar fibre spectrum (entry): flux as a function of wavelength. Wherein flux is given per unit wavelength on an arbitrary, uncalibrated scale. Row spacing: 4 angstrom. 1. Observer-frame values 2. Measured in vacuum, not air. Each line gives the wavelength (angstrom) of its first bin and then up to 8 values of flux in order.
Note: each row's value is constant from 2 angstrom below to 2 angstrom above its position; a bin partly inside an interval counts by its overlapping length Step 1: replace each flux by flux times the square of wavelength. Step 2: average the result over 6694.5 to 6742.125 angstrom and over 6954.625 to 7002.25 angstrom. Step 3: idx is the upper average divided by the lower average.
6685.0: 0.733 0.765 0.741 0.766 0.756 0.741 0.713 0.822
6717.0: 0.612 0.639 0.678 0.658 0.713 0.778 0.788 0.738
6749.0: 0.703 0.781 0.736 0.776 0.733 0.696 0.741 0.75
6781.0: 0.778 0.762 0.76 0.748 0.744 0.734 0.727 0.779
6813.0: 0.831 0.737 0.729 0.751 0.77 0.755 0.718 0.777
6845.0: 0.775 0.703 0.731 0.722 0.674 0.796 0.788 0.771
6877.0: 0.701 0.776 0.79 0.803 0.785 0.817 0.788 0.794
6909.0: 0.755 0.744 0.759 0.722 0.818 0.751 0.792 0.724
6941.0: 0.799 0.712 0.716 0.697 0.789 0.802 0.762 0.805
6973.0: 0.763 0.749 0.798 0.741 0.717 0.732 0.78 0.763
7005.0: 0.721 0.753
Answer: 1.1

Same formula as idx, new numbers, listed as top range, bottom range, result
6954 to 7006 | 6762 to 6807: 1.09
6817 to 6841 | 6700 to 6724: 1.09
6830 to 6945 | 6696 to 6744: 1.11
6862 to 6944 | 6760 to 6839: 1.06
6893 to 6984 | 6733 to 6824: 1.07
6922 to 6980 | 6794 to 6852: 1.05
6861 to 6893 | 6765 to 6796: 1.06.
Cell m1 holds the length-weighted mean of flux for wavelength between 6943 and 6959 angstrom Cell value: 0.729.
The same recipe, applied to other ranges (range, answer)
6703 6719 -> 0.722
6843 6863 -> 0.721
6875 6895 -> 0.771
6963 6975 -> 0.777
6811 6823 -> 0.766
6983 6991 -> 0.729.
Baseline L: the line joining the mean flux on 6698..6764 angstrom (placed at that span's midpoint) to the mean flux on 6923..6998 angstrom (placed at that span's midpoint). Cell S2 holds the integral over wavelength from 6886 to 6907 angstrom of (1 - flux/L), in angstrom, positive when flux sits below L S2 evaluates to -1.3 angstrom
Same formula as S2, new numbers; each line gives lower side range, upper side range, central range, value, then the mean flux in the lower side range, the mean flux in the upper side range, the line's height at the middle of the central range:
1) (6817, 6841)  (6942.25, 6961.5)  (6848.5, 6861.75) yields 0.6 angstrom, 0.747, 0.741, 0.745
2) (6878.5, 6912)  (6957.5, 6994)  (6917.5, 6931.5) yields 0.3 angstrom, 0.786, 0.765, 0.778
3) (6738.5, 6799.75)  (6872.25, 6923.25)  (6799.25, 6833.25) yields 0.0 angstrom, 0.749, 0.77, 0.757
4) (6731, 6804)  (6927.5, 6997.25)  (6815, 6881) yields 0.6 angstrom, 0.747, 0.757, 0.751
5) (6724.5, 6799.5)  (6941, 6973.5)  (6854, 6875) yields 0.0 angstrom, 0.741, 0.758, 0.75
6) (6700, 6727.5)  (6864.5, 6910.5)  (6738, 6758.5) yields -0.9 angstrom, 0.706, 0.78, 0.721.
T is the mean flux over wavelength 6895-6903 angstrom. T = 0.802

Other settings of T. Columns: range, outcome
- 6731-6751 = 0.744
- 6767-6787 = 0.745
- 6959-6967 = 0.782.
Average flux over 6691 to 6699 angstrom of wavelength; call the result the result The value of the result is 0.754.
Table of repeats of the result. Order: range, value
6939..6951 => 0.742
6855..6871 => 0.745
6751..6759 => 0.758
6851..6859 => 0.726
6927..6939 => 0.756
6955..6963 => 0.796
